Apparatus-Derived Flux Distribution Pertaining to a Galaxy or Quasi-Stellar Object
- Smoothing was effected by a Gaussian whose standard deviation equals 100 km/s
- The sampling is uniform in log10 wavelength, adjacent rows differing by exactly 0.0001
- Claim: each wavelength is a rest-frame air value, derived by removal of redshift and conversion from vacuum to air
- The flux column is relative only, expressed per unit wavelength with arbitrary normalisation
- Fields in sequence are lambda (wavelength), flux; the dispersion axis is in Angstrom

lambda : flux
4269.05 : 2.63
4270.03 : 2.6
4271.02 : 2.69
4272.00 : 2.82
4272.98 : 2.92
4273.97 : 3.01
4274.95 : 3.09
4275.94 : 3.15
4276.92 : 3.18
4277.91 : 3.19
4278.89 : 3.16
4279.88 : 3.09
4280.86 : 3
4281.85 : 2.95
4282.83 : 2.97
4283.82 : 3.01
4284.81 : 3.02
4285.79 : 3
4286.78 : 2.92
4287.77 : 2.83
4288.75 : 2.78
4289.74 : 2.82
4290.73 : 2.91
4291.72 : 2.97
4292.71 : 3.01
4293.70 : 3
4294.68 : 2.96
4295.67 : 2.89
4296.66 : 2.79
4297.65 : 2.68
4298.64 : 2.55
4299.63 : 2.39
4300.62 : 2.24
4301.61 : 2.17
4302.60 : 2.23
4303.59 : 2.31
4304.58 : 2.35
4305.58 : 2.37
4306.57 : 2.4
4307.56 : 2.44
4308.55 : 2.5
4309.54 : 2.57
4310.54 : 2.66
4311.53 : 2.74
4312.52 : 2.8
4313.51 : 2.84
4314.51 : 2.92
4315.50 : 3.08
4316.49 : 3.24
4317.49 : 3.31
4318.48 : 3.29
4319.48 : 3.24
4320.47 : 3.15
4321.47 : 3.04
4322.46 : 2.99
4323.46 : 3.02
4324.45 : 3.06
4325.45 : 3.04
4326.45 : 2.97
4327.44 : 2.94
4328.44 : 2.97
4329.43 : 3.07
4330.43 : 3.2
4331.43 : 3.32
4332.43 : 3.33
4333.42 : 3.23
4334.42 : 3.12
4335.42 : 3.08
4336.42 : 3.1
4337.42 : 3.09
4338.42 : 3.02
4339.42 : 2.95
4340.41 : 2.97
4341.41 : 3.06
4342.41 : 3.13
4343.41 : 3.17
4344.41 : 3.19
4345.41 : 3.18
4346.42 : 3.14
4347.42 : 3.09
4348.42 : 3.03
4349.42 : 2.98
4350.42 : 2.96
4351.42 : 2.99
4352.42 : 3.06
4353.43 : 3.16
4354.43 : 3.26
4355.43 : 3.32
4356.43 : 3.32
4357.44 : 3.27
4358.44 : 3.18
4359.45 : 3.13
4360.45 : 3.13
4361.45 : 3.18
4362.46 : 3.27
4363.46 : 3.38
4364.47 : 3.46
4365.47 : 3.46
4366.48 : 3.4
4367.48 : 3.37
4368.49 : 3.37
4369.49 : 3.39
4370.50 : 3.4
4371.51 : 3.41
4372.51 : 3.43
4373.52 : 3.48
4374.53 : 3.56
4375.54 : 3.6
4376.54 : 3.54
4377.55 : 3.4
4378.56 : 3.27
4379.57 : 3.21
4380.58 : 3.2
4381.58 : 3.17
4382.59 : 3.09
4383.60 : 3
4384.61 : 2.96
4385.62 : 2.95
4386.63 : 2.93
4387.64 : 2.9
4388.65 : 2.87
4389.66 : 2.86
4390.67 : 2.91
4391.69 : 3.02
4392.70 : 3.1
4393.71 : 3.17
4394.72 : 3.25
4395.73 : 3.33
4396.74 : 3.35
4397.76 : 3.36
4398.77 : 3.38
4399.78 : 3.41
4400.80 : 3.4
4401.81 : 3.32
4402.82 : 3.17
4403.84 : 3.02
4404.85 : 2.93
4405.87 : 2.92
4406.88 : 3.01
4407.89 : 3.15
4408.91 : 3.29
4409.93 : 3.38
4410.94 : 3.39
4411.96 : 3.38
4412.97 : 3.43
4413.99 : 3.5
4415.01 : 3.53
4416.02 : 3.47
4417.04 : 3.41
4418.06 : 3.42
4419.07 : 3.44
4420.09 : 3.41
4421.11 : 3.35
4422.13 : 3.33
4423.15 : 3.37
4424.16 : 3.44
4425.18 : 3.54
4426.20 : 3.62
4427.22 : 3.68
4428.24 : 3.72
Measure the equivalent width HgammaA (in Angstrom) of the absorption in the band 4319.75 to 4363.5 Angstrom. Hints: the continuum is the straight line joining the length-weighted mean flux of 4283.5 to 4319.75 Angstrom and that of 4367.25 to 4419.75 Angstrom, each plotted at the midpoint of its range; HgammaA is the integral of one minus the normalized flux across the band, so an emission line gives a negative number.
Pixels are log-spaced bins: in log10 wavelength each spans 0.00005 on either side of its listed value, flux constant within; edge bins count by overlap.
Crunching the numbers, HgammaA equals -2.1 Angstrom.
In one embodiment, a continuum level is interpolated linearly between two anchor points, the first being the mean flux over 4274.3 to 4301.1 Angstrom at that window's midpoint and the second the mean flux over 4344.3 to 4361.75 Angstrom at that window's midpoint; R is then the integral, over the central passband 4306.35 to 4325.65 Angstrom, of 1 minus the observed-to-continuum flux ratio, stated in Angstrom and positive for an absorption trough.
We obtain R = 0.6 Angstrom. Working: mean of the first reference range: 2.91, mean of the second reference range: 3.14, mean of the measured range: 2.92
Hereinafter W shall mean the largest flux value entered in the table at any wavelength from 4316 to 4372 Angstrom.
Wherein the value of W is 3.46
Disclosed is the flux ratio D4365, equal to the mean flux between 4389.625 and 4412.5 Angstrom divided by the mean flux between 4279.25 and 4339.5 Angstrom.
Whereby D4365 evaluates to 1.11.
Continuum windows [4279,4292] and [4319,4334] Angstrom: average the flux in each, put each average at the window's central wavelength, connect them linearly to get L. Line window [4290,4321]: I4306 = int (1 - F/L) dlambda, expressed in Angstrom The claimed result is 2.9 Angstrom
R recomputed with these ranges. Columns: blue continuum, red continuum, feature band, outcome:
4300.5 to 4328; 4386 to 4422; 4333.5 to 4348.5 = -0.9 Angstrom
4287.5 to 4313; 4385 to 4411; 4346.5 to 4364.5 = -1.5 Angstrom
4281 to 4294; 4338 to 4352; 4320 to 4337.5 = -0.4 Angstrom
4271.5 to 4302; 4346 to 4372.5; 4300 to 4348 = 2.4 Angstrom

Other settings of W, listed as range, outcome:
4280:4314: 3.02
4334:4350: 3.19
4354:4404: 3.6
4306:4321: 3.31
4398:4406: 3.41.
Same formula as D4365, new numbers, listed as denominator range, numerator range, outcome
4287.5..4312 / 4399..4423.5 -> 1.26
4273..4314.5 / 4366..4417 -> 1.17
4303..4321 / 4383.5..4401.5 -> 1.12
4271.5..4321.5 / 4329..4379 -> 1.14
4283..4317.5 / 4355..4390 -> 1.19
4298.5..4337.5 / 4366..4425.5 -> 1.14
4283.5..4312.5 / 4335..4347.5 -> 1.16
